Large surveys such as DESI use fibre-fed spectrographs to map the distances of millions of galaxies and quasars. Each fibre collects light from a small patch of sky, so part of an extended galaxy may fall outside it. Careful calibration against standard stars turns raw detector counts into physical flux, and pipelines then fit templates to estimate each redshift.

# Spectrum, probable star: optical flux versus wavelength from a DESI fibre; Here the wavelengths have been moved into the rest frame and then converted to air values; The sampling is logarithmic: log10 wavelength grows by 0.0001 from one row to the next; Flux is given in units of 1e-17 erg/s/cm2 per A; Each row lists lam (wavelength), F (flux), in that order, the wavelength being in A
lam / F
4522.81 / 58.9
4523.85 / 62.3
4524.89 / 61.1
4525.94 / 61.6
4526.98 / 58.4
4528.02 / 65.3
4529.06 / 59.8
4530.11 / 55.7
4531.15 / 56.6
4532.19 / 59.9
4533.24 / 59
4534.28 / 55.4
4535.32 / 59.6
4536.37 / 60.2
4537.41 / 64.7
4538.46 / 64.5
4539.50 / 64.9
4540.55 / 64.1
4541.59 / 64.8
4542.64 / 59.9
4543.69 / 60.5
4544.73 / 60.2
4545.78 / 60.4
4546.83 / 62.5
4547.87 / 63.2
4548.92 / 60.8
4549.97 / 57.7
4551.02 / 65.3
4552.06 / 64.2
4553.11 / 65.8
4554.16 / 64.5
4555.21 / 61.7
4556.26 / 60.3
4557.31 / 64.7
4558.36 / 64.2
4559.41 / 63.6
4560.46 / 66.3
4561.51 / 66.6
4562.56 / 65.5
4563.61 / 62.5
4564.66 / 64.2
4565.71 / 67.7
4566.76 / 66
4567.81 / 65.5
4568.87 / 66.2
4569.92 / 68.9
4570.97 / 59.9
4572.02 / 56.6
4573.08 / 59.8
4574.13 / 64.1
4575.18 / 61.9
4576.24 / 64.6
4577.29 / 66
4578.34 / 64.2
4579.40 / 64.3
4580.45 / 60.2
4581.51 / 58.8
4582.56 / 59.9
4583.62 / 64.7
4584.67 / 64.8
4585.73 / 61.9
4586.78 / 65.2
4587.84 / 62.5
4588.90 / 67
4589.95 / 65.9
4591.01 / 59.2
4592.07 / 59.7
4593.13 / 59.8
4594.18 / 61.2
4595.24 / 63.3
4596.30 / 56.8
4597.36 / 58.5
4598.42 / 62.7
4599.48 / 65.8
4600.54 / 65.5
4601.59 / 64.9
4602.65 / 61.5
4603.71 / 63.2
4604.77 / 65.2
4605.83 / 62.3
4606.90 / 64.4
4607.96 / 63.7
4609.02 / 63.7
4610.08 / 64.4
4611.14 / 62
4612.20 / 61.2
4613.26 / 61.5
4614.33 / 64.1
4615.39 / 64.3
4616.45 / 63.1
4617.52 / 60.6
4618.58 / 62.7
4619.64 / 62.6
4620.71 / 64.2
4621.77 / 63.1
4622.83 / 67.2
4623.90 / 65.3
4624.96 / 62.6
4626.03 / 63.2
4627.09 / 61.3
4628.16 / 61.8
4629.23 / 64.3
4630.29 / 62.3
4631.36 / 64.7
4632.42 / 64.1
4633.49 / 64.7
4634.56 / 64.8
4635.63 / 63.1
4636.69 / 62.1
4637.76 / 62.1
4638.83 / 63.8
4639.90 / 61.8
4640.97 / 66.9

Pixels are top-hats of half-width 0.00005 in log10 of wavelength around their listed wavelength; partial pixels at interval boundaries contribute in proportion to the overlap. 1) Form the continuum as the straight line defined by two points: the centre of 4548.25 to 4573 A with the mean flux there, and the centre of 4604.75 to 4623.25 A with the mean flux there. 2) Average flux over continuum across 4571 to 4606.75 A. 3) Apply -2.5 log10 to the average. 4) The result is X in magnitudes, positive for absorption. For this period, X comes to 0.018 mag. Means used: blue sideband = 63.8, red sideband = 63.3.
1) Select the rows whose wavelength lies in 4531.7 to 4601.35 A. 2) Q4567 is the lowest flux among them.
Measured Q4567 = 55.4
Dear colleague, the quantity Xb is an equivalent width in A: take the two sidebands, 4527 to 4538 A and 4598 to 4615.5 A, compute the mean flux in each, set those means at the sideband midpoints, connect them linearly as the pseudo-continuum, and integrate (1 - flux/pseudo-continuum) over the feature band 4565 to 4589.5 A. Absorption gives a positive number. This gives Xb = -0.6 A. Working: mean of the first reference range 59.6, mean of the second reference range 63.5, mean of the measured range 63.5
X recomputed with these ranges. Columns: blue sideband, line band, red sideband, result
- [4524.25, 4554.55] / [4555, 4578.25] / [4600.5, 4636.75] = -0.03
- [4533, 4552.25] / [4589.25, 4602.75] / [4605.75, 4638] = 0.01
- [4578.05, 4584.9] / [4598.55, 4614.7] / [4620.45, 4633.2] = -0.01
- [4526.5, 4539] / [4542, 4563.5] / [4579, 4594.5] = -0.04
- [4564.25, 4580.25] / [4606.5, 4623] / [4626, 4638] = 0.00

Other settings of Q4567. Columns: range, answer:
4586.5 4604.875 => 56.8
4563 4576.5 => 56.6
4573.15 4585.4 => 58.8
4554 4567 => 60.3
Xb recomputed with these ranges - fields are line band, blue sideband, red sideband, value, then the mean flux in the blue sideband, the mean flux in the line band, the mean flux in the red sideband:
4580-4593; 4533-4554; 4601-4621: 0.1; 62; 62.4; 63.1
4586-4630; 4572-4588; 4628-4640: 0.1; 62.6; 63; 63.4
